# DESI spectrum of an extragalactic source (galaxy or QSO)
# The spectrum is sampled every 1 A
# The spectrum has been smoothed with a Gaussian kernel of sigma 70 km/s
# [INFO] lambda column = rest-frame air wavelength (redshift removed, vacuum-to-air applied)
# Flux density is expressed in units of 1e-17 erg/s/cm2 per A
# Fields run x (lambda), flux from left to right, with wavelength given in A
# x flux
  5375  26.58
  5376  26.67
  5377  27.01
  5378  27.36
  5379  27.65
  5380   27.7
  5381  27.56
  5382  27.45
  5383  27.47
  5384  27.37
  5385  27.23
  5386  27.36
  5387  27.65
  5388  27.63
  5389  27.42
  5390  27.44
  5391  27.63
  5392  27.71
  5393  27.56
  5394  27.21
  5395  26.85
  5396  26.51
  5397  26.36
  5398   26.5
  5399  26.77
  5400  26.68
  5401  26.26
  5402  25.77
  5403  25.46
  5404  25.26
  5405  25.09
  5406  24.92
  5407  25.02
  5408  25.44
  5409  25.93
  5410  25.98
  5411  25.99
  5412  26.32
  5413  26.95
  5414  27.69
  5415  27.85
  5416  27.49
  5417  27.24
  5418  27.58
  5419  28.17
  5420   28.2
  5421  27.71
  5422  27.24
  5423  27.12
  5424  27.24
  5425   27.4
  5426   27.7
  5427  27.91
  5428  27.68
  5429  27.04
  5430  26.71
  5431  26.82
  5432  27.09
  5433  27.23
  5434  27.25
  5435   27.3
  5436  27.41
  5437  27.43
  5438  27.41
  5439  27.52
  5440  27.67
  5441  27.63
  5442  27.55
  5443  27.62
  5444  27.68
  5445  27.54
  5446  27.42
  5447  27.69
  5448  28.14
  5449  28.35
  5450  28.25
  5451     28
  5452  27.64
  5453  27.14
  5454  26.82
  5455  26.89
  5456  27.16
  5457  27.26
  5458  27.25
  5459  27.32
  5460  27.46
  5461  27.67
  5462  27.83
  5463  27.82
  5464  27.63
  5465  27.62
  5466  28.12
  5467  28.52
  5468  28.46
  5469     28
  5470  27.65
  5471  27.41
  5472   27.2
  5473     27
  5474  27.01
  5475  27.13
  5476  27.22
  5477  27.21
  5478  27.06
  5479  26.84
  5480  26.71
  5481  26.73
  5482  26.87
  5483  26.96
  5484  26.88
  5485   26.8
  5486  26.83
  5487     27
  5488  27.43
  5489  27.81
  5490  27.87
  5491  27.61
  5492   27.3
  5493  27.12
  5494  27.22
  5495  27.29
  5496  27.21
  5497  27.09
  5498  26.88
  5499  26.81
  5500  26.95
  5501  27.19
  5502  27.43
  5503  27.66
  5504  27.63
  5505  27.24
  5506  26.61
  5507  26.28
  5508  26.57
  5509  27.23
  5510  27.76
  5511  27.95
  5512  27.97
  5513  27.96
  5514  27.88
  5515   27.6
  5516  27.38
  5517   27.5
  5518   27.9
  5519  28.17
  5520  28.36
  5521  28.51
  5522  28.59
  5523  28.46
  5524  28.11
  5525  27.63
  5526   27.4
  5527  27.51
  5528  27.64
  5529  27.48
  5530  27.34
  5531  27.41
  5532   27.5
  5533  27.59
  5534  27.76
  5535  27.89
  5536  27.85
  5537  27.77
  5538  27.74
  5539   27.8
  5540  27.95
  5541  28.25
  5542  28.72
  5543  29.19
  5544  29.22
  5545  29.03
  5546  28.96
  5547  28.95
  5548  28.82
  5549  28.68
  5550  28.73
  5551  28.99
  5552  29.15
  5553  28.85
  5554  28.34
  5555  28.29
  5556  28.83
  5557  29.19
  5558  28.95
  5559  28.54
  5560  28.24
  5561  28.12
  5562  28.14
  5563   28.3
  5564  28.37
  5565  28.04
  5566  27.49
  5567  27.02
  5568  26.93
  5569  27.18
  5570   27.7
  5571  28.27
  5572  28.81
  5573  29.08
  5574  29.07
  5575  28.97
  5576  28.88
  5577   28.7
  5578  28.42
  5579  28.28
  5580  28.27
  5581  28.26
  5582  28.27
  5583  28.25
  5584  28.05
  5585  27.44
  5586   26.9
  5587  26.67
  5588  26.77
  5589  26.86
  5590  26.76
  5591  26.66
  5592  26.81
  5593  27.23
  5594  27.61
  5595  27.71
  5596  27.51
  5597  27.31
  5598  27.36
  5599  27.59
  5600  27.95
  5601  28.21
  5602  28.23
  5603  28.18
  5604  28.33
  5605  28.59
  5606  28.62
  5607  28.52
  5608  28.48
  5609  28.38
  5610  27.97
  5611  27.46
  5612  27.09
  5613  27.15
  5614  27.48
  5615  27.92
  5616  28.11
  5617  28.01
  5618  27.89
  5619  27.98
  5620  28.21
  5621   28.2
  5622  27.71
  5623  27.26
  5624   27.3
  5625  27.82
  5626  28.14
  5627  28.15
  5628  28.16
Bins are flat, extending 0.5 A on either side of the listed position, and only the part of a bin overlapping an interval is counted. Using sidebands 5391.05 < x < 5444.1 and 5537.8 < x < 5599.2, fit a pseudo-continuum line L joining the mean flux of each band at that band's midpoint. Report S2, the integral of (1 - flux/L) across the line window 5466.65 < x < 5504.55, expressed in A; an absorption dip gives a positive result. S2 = 0.30 A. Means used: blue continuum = 26.9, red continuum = 28.1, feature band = 27.3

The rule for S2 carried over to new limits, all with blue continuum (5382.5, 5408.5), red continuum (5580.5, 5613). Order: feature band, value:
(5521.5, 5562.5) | -1.3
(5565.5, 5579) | -0.3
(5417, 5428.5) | -0.4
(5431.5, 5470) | -1.0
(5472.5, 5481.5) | 0.0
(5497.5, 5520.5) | -0.2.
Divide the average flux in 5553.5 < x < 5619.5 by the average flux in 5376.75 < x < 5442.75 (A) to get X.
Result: 1.03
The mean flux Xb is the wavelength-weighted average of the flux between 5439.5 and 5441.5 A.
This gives 27.6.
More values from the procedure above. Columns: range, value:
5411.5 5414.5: 27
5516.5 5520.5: 28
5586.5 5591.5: 26.7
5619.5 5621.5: 28.2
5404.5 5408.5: 25.1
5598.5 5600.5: 27.8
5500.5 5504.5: 27.5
